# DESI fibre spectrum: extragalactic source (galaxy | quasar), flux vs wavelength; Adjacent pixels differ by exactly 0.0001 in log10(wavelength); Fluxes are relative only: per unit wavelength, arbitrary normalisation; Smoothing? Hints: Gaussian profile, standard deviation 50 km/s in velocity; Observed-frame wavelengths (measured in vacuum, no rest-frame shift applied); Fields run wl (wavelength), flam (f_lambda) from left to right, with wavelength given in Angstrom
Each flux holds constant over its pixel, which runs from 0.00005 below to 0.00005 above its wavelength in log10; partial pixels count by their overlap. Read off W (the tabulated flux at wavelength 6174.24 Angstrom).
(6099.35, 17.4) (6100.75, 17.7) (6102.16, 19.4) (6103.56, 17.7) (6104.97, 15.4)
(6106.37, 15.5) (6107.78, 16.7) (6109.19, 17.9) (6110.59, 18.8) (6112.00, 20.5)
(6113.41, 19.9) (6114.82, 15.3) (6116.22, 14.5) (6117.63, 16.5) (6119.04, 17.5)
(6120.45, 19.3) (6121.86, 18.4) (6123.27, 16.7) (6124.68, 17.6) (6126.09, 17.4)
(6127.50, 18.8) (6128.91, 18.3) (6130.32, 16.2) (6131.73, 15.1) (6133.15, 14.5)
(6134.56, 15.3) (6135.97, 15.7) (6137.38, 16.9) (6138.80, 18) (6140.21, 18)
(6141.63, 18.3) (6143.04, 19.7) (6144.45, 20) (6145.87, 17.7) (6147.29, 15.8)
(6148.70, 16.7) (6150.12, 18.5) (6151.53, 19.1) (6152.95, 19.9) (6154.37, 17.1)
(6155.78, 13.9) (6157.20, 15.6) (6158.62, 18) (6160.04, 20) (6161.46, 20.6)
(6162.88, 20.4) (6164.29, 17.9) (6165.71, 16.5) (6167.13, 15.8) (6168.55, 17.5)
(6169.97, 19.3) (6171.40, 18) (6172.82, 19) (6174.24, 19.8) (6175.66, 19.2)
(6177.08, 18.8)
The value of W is 19.8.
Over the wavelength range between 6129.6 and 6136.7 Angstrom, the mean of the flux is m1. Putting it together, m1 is 15.4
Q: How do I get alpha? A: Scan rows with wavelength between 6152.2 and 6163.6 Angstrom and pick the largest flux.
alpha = 20.6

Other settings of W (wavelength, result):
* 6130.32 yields 16.2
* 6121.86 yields 18.4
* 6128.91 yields 18.3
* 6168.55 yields 17.5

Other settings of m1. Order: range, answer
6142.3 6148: 18.3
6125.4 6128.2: 18.1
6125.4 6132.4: 17.2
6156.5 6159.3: 16.8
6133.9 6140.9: 16.8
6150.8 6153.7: 19.5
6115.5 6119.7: 16.2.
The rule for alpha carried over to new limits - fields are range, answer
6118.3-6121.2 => 19.3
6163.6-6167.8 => 17.9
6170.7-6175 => 19.8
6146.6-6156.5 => 19.9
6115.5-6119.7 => 17.5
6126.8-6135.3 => 18.8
